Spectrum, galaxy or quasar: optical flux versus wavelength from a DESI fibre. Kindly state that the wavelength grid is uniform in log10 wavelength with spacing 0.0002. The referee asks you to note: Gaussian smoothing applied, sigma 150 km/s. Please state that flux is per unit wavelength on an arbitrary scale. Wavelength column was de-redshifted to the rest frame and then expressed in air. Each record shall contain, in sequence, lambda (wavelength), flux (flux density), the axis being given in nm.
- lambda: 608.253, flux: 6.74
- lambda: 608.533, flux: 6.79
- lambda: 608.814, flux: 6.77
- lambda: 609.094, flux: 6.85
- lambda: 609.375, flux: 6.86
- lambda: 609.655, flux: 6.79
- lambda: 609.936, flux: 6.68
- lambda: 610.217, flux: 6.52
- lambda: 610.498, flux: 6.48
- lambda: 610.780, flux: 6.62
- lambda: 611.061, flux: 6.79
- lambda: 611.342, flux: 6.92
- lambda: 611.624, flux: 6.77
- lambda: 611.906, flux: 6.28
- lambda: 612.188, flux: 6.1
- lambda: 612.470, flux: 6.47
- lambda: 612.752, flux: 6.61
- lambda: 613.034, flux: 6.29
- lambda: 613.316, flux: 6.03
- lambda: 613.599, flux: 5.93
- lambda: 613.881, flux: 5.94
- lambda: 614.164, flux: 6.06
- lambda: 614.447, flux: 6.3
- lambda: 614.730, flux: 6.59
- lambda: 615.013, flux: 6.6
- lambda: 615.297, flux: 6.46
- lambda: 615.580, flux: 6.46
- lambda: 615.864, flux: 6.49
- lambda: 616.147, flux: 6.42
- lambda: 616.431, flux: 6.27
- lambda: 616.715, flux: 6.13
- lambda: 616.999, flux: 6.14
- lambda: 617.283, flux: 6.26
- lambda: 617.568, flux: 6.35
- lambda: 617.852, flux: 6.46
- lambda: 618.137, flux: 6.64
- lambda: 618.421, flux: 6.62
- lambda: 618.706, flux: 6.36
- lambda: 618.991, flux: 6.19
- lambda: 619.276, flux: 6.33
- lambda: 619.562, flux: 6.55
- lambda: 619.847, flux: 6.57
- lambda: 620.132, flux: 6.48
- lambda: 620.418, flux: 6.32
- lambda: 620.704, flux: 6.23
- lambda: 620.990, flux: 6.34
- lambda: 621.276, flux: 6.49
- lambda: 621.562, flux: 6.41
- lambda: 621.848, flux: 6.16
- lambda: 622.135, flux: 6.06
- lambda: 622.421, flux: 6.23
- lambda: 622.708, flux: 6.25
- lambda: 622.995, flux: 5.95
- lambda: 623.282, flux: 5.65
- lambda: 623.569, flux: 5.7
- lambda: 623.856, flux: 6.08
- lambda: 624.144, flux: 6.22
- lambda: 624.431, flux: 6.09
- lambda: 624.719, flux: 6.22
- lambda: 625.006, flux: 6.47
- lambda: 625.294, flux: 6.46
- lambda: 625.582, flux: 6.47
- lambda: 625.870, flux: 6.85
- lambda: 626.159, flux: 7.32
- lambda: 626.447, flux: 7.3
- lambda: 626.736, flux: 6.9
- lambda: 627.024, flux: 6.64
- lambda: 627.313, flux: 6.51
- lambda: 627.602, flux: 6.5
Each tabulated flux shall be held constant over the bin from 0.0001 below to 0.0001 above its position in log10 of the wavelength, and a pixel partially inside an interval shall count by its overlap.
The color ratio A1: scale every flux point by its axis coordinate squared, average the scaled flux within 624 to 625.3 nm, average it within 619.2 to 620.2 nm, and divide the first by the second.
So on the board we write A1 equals 1.0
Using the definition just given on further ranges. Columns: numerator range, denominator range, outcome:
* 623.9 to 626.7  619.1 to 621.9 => 1.05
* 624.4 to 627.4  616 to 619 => 1.08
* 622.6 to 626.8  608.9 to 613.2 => 1.01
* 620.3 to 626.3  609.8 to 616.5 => 1.01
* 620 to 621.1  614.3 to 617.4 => 1.01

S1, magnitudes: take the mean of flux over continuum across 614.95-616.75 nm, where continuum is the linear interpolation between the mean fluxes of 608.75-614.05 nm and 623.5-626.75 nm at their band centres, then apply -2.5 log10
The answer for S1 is 0.02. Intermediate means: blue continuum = 6.5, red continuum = 6.51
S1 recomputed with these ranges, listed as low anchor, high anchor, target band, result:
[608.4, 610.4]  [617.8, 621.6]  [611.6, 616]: 0.048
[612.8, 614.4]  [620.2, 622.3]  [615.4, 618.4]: -0.033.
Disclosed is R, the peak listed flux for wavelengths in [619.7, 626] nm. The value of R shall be 6.85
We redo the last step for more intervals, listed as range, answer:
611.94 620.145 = 6.64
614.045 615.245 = 6.6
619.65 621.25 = 6.57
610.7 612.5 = 6.92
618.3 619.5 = 6.62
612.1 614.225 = 6.61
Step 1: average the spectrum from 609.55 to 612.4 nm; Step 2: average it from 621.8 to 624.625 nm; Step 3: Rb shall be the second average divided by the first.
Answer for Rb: 0.92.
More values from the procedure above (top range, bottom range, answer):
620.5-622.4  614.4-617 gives 0.98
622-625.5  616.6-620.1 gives 0.96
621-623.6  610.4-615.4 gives 0.96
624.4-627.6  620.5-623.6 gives 1.08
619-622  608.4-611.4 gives 0.95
